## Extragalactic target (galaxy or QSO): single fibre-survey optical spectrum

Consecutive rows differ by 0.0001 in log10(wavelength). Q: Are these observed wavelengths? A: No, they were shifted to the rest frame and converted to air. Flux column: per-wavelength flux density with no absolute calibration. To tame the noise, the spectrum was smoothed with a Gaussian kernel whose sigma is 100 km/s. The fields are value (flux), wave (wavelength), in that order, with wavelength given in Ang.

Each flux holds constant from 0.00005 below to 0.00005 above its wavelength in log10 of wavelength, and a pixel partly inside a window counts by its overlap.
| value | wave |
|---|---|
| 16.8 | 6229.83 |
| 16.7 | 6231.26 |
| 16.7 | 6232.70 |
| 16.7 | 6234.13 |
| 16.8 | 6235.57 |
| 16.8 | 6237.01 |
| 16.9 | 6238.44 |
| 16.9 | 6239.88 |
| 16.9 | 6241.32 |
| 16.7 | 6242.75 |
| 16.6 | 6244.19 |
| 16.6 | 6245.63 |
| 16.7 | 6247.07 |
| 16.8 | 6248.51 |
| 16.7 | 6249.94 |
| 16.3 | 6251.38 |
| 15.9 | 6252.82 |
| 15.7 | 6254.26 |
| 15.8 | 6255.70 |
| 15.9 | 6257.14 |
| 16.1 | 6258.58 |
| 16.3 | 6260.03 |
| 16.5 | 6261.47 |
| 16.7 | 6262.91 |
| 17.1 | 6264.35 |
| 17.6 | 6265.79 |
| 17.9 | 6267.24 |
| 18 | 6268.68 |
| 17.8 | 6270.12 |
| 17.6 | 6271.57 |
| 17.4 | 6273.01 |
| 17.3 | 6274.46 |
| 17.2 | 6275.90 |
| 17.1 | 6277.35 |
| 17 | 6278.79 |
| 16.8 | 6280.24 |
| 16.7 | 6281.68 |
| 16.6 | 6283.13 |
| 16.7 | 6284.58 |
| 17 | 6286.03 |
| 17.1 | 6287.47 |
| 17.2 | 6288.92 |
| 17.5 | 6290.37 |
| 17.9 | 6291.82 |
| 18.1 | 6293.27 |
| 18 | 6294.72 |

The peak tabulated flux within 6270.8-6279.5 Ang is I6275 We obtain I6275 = 17.6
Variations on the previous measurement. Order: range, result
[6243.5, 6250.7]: 16.8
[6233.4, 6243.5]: 16.9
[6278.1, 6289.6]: 17.2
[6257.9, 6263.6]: 16.7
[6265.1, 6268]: 17.9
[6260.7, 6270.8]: 18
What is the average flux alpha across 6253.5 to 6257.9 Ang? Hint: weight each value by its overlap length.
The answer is 15.8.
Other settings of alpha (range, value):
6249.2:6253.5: 16.3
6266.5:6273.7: 17.7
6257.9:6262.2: 16.3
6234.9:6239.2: 16.8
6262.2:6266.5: 17.2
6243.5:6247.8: 16.6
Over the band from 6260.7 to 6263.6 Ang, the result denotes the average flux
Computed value 16.6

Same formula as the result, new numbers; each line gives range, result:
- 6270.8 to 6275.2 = 17.4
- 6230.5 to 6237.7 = 16.7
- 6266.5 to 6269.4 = 17.9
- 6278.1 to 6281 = 16.9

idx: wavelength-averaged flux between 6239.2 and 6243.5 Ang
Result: 16.8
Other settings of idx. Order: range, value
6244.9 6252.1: 16.6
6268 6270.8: 17.9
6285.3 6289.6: 17.1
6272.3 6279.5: 17.2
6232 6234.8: 16.7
